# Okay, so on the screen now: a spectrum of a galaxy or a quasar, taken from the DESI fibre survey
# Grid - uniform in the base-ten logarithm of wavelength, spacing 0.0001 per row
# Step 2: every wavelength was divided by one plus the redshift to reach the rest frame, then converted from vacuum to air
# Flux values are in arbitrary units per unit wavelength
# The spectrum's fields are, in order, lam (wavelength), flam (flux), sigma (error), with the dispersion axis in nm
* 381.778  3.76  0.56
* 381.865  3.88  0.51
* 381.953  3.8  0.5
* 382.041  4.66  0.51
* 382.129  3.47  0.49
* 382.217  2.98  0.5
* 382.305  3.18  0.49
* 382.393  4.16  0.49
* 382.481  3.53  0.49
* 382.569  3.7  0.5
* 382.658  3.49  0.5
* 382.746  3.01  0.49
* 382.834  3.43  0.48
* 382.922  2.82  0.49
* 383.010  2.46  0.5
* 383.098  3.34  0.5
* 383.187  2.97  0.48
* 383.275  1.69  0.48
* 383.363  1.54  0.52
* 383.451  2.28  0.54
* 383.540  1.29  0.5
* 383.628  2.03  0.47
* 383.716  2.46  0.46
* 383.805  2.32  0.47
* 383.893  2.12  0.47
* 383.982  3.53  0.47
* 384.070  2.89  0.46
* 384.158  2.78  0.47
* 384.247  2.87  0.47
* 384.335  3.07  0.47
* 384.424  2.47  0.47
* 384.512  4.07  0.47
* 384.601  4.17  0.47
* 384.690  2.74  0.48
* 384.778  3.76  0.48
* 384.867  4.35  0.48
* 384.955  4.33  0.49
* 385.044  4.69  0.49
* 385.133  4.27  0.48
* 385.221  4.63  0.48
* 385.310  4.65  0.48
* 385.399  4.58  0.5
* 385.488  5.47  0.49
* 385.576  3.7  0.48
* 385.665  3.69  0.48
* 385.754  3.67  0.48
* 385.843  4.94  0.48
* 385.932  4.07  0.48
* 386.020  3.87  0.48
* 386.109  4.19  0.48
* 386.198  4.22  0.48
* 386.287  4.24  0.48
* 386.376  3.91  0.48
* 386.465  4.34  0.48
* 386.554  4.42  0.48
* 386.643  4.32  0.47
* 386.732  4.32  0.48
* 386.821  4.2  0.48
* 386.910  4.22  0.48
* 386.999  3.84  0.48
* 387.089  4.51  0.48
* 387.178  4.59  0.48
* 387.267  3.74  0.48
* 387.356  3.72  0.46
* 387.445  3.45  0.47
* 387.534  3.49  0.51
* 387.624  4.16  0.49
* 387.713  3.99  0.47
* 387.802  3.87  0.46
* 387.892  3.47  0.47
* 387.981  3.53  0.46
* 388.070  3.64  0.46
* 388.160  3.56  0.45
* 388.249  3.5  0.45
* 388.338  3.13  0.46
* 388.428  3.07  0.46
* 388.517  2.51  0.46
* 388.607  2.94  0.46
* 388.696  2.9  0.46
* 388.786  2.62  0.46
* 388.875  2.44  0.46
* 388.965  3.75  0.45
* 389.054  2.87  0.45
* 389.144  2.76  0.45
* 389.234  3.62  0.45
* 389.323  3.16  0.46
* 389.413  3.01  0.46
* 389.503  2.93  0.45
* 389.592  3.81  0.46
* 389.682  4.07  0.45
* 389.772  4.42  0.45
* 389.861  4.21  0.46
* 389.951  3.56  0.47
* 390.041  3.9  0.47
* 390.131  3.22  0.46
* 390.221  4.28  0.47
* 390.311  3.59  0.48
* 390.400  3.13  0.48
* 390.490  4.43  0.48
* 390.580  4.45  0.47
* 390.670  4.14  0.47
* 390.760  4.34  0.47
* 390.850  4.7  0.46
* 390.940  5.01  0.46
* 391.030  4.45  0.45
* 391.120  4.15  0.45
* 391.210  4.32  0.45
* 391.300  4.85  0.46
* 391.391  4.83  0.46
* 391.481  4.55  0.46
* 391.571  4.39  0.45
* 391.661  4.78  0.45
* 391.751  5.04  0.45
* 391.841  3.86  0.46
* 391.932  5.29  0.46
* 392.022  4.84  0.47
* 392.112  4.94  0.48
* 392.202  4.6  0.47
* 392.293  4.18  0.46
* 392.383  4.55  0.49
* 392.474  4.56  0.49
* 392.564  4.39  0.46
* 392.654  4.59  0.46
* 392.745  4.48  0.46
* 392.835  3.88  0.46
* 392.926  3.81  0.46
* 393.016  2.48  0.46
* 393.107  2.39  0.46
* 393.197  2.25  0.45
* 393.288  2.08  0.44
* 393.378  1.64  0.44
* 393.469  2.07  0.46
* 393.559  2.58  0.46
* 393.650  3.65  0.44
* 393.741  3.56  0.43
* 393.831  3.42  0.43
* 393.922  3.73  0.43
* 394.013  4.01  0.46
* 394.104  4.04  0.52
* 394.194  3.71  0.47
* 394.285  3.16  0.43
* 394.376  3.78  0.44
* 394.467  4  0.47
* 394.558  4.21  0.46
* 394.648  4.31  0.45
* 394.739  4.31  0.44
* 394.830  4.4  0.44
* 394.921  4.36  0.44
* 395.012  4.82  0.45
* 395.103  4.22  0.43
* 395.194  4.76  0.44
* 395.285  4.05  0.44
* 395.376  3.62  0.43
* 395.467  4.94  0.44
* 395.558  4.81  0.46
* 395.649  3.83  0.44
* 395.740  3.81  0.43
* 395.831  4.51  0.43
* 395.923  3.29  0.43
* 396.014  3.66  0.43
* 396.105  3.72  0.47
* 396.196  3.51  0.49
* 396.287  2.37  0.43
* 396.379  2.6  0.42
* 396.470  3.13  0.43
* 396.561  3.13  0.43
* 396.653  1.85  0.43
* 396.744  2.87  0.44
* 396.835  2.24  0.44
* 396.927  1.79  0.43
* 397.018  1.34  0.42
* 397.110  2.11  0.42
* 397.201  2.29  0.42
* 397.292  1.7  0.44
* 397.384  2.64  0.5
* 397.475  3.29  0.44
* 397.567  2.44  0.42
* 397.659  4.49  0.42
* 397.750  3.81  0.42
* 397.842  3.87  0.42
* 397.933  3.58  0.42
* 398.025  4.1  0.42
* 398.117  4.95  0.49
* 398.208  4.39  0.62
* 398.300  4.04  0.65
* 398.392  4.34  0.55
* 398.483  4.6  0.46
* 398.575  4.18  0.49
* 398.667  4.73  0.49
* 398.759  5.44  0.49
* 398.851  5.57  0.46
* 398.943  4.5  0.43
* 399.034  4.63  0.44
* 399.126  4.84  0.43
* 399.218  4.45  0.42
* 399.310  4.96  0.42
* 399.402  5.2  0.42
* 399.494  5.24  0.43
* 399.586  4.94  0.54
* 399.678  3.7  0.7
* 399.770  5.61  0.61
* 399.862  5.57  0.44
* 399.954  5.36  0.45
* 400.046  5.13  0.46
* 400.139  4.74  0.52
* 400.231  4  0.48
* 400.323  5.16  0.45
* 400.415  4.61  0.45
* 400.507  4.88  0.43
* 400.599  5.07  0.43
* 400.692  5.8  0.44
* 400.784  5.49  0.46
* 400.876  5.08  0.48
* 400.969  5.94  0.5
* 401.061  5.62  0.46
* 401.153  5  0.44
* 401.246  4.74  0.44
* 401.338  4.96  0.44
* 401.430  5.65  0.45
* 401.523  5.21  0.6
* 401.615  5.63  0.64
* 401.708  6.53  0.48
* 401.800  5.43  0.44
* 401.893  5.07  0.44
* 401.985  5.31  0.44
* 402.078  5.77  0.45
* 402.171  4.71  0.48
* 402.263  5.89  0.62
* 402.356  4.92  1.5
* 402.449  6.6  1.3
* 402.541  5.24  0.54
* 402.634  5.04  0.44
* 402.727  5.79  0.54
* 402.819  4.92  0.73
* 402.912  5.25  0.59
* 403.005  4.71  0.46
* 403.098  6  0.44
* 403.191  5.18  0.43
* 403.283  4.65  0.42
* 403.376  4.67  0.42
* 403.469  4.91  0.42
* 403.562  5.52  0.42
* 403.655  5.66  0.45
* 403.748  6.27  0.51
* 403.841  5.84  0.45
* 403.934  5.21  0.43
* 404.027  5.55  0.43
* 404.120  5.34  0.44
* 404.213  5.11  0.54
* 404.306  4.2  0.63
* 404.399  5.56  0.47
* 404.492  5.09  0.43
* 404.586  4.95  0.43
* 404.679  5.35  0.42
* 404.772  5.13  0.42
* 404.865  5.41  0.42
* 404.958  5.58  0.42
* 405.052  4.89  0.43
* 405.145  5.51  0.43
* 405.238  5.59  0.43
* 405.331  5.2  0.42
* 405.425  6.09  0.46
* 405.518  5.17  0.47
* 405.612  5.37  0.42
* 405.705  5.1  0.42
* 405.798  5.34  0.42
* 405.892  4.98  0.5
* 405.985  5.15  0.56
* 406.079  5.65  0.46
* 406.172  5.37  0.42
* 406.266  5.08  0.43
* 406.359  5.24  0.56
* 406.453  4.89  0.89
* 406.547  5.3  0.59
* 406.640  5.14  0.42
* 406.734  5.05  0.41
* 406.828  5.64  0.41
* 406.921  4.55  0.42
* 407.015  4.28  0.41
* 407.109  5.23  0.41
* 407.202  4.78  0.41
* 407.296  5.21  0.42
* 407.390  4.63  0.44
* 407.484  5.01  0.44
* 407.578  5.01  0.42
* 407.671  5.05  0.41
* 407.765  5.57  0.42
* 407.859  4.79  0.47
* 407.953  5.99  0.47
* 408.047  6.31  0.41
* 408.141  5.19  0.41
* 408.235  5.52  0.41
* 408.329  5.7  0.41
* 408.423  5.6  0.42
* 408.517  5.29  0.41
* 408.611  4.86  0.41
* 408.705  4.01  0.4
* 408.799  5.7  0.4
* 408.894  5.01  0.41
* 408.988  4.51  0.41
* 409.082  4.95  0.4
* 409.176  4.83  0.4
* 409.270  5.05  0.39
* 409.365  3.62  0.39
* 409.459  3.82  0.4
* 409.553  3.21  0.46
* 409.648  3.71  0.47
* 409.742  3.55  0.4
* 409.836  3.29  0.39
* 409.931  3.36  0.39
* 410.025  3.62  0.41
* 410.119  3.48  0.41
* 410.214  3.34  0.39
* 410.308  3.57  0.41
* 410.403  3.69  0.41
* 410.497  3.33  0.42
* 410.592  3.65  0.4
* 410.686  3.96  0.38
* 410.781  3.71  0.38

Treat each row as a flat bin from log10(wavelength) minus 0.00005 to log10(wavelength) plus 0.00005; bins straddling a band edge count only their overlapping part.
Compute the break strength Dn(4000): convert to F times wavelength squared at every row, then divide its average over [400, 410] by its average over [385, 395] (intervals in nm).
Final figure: 1.4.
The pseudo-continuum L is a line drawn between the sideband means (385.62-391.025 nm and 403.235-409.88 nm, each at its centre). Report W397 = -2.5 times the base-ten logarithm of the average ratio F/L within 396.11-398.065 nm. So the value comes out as 0.48 mag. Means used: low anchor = 3.78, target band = 2.83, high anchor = 5.06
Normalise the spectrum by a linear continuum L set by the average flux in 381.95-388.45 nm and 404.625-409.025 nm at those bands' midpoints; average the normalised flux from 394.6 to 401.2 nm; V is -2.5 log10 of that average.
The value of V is 0.10 mag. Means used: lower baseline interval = 3.59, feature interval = 4.15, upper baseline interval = 5.21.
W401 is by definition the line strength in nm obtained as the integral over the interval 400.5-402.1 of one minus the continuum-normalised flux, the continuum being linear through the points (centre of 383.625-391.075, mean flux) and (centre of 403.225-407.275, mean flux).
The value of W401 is -0.167 nm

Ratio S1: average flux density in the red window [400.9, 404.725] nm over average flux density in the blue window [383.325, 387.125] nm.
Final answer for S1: 1.5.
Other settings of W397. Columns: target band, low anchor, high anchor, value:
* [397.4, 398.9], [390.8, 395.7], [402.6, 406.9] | 0.090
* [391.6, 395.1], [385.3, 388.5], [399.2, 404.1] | 0.173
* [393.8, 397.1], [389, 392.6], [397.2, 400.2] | 0.187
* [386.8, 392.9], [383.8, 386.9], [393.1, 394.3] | -0.156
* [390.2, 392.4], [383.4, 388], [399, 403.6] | -0.052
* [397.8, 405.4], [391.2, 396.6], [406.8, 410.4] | -0.193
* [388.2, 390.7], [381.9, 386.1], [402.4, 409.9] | 0.117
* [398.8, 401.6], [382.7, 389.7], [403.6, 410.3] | -0.130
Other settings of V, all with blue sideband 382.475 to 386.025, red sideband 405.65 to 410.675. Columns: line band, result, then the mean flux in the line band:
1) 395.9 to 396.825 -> 0.33 mag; 2.98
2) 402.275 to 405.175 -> -0.19 mag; 5.3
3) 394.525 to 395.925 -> -0.08 mag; 4.3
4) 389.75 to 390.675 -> -0.07 mag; 3.92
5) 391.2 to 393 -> -0.19 mag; 4.51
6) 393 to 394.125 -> 0.32 mag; 2.9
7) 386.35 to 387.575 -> -0.16 mag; 4.08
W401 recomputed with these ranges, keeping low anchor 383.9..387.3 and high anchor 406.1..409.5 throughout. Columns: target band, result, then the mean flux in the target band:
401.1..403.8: -0.31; 5.35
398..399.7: -0.03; 4.69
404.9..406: -0.09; 5.34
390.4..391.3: -0.03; 4.4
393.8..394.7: 0.11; 3.85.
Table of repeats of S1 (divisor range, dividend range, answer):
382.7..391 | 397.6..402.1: 1.37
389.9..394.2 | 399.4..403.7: 1.32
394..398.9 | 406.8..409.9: 1.30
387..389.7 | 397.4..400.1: 1.32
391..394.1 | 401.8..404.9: 1.35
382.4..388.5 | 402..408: 1.47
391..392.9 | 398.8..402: 1.13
